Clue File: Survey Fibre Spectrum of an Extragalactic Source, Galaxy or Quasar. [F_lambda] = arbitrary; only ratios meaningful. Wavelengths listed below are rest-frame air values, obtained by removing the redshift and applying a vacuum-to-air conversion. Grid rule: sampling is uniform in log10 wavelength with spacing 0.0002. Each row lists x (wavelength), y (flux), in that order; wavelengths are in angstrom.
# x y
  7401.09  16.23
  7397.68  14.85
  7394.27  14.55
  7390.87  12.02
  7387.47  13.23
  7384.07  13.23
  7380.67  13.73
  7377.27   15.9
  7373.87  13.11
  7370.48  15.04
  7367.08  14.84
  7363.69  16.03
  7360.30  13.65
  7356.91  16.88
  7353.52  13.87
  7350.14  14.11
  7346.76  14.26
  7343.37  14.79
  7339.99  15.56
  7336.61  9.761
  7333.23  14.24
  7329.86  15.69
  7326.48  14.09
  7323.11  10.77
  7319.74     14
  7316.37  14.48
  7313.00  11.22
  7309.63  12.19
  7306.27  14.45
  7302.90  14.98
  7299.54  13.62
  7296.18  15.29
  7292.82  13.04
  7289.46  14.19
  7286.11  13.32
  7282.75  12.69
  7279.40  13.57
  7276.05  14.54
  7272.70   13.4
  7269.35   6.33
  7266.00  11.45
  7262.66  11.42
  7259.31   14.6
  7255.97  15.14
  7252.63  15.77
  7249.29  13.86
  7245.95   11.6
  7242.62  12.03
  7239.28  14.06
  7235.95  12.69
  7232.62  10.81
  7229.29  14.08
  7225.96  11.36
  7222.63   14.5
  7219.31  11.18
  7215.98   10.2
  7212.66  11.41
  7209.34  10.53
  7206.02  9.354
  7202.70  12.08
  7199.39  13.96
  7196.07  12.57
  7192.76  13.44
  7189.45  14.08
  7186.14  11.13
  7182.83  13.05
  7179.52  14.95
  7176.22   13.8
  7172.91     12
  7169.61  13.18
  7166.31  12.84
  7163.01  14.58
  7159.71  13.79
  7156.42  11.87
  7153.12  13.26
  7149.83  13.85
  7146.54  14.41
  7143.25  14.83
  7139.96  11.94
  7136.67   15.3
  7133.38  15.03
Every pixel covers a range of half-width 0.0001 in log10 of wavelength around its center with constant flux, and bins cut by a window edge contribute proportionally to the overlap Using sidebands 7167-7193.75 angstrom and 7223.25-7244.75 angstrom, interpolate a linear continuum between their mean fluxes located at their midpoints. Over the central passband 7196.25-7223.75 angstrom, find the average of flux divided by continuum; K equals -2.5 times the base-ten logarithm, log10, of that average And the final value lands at 0.107 mag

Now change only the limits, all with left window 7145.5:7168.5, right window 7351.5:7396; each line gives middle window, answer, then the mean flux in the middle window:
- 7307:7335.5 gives 0.064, 13.3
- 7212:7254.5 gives 0.095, 12.6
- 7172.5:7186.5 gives 0.027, 13.2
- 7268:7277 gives 0.222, 11.4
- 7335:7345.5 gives 0.060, 13.4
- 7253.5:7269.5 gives 0.113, 12.5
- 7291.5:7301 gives -0.001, 14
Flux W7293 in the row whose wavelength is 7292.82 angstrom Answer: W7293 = 13.04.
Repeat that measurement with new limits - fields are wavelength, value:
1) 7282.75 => 12.69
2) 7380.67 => 13.73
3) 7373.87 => 13.11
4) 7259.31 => 14.6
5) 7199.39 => 13.96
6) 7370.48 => 15.04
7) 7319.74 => 14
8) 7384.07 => 13.23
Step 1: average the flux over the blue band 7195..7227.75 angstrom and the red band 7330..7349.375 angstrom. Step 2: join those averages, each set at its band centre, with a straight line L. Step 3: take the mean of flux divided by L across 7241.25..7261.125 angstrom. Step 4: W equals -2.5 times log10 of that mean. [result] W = -0.12 mag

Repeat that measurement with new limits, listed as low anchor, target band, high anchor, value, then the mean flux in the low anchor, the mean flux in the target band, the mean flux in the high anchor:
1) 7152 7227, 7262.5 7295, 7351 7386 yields 0.09 mag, 12.6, 12.5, 14.6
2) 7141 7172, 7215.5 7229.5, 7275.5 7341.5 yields 0.11 mag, 13.6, 12.2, 13.6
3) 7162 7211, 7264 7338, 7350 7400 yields 0.05 mag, 12.7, 13.1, 14.4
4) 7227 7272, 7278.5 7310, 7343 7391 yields -0.04 mag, 12.6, 13.8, 14.4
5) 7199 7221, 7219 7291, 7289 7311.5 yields -0.03 mag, 11.1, 12.9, 13.9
